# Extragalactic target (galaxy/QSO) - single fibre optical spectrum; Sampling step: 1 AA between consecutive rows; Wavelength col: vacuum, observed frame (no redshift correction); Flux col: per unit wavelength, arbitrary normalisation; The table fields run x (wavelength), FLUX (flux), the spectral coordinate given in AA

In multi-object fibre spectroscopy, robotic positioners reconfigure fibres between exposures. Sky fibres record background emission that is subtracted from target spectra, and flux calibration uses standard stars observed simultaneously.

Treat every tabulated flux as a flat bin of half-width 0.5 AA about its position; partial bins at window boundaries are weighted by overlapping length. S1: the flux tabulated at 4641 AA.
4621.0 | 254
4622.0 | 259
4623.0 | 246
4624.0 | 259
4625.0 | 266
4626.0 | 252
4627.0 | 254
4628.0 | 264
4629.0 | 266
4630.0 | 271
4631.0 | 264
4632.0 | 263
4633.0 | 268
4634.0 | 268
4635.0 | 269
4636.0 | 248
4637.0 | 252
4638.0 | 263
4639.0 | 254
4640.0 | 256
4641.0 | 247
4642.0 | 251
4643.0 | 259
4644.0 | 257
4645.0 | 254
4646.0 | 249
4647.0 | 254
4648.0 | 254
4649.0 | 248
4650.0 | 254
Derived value 247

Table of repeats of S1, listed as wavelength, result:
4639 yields 254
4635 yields 269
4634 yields 268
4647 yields 254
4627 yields 254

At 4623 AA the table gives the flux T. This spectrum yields 246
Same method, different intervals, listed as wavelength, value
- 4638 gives 263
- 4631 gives 264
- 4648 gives 254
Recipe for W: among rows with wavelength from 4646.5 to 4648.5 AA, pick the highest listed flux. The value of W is 254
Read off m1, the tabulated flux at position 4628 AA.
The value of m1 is 264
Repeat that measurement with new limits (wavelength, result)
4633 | 268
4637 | 252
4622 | 259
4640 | 256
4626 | 252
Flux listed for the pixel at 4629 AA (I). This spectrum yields 266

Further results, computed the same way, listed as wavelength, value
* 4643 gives 259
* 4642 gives 251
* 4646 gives 249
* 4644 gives 257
